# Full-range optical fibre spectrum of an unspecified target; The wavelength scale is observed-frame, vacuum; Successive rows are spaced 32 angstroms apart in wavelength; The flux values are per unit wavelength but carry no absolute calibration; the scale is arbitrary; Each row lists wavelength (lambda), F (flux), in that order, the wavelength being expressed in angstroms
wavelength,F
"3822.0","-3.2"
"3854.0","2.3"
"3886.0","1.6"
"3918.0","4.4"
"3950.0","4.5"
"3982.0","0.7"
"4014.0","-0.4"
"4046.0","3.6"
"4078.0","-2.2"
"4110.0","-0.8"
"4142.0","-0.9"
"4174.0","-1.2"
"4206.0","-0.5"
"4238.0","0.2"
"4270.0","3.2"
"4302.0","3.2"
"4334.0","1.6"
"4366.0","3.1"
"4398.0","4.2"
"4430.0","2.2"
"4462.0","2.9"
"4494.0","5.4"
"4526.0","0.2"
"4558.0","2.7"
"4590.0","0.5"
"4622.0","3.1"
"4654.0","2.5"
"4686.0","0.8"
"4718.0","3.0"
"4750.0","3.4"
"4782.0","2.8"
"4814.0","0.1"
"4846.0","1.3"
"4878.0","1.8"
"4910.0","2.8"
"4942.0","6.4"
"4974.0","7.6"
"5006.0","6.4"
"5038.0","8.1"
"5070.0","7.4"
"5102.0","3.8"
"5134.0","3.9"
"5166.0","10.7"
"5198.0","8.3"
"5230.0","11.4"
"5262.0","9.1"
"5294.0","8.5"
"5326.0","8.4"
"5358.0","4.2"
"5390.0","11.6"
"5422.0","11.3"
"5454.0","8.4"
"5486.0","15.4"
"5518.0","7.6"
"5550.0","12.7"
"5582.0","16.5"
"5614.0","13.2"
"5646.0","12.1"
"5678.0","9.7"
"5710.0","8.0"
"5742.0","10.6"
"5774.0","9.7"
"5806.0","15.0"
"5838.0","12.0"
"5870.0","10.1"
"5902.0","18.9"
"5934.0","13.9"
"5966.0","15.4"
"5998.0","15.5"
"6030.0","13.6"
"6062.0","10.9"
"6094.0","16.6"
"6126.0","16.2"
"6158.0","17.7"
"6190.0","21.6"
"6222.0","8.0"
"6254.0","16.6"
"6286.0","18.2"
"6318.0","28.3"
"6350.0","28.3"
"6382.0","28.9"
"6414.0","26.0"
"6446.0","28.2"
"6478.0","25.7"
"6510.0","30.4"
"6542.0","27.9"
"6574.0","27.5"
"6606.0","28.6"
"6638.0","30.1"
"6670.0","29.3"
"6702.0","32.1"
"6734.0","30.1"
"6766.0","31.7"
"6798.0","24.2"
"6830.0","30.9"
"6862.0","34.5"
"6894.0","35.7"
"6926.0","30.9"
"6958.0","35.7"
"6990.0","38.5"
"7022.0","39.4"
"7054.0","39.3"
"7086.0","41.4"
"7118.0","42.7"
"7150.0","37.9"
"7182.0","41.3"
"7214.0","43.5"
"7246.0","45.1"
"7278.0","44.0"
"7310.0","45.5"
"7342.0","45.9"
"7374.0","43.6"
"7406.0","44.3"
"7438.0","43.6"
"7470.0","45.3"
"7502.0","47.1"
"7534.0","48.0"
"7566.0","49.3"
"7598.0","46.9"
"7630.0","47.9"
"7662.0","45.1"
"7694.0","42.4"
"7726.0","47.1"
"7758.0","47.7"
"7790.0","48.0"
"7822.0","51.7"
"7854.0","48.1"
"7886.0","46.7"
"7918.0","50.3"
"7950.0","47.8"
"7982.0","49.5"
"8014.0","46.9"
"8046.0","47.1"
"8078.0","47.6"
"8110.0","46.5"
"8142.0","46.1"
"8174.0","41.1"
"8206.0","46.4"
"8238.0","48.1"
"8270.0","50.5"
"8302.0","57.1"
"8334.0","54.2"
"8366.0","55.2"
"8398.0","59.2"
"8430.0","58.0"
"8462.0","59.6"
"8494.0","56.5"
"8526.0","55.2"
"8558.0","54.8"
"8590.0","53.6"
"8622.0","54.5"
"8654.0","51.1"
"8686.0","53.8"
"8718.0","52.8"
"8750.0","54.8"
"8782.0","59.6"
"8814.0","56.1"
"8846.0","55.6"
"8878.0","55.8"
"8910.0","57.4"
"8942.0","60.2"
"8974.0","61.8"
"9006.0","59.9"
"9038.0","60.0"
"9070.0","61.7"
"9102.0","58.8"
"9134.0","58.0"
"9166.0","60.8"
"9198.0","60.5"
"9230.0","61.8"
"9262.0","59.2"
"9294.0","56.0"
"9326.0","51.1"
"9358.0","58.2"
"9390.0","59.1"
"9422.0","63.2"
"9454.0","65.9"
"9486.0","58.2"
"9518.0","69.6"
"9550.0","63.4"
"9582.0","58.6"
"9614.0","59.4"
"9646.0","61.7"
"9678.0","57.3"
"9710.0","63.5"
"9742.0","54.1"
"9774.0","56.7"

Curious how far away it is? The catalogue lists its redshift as 0.580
